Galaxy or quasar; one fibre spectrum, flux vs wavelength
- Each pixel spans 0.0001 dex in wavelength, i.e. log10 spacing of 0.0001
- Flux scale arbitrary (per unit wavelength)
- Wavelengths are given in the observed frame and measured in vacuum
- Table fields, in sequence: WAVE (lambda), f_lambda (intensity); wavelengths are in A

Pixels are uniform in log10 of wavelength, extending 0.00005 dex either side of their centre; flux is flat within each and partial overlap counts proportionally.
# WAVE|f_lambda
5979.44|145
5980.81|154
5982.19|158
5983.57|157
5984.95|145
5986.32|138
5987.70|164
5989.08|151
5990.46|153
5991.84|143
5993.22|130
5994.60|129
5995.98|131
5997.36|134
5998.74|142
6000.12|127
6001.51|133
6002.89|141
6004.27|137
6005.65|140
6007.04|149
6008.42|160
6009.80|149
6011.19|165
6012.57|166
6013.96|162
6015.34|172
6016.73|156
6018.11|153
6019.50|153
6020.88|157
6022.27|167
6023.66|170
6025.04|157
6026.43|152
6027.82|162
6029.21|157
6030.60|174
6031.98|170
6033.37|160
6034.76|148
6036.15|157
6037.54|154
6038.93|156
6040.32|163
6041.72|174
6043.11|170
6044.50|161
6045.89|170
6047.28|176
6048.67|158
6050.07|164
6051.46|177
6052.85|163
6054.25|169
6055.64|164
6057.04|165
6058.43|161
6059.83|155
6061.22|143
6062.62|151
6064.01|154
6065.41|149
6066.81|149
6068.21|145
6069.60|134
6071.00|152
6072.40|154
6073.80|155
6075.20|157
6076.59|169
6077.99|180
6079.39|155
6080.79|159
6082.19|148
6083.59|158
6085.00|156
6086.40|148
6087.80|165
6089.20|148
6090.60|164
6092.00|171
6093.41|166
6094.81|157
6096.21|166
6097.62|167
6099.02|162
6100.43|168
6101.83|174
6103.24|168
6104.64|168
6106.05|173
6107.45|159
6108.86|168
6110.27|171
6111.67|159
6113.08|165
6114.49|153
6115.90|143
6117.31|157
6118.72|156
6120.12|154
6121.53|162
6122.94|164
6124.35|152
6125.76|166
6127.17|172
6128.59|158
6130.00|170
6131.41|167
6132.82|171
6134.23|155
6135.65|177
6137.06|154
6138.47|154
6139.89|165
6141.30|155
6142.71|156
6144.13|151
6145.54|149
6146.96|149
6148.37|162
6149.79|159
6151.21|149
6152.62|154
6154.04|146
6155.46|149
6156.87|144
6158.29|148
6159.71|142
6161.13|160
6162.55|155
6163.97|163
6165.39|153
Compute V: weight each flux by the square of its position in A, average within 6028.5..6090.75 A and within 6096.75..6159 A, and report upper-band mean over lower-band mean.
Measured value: 1.03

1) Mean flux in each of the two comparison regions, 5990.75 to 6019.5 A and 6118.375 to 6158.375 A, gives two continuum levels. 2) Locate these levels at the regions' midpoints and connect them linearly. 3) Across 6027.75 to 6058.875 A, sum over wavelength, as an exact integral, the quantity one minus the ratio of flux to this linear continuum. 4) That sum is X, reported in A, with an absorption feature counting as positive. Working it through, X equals -3.0 A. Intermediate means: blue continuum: 146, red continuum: 158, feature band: 164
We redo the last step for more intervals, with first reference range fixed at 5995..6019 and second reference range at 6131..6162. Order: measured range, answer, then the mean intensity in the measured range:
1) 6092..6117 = -1.8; 164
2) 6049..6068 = -1.0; 158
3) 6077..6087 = -0.4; 158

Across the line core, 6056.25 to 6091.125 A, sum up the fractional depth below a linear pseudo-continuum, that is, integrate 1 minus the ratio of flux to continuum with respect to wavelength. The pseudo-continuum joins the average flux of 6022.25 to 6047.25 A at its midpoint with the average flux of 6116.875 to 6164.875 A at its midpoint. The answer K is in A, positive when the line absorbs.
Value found 1.2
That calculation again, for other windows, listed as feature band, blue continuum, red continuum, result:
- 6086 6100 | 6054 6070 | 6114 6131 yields -0.50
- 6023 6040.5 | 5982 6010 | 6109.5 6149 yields -1.48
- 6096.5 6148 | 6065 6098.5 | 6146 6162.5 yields -2.54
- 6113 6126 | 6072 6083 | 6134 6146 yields 0.15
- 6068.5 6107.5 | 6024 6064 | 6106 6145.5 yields 0.12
